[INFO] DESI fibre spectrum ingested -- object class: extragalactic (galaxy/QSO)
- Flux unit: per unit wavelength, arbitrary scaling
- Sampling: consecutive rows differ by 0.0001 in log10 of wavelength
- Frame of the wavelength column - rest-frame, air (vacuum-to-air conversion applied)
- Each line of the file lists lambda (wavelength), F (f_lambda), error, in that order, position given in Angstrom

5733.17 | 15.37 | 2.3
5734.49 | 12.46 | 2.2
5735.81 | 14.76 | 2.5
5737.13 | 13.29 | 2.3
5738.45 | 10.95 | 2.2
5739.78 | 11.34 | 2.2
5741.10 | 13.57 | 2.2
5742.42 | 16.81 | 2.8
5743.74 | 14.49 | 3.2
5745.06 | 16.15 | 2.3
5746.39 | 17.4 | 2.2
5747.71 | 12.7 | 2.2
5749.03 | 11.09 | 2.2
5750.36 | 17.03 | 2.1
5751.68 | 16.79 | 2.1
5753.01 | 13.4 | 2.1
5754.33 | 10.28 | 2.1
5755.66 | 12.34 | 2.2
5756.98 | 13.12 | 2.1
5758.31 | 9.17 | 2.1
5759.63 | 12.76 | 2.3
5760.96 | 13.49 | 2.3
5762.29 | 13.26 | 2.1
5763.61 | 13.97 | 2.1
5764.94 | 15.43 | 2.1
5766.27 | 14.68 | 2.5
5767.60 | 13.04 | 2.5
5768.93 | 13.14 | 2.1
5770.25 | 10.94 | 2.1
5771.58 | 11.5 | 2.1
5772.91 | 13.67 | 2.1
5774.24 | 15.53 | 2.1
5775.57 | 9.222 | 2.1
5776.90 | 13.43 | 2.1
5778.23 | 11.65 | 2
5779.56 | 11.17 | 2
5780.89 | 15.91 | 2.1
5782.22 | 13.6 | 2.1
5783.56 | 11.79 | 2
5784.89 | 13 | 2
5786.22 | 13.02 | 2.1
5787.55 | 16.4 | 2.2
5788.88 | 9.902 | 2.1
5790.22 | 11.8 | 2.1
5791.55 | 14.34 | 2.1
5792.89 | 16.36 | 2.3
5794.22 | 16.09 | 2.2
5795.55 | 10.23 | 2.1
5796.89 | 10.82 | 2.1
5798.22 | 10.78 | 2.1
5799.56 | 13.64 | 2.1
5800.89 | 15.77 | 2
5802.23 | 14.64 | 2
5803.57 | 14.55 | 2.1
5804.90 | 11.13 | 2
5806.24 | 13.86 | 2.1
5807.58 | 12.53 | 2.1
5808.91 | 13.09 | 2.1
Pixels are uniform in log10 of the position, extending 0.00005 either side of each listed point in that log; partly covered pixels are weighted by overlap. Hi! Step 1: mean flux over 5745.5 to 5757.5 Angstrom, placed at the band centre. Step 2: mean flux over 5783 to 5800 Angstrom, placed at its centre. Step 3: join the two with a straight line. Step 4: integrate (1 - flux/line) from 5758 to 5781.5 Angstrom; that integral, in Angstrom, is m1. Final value 0.9 Angstrom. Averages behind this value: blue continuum 13.8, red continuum 12.9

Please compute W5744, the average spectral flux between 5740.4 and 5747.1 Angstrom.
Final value 15.6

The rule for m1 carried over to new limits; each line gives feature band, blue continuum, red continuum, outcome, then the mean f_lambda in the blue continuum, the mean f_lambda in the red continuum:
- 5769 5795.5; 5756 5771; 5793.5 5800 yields -0.98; 13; 12.3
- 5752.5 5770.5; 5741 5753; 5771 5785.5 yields 1.50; 15.1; 12.8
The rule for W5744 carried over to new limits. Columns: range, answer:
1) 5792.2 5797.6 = 13.4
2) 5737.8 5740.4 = 11.1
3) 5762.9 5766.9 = 14.7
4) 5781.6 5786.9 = 12.9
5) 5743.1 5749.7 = 14.4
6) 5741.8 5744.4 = 15.7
